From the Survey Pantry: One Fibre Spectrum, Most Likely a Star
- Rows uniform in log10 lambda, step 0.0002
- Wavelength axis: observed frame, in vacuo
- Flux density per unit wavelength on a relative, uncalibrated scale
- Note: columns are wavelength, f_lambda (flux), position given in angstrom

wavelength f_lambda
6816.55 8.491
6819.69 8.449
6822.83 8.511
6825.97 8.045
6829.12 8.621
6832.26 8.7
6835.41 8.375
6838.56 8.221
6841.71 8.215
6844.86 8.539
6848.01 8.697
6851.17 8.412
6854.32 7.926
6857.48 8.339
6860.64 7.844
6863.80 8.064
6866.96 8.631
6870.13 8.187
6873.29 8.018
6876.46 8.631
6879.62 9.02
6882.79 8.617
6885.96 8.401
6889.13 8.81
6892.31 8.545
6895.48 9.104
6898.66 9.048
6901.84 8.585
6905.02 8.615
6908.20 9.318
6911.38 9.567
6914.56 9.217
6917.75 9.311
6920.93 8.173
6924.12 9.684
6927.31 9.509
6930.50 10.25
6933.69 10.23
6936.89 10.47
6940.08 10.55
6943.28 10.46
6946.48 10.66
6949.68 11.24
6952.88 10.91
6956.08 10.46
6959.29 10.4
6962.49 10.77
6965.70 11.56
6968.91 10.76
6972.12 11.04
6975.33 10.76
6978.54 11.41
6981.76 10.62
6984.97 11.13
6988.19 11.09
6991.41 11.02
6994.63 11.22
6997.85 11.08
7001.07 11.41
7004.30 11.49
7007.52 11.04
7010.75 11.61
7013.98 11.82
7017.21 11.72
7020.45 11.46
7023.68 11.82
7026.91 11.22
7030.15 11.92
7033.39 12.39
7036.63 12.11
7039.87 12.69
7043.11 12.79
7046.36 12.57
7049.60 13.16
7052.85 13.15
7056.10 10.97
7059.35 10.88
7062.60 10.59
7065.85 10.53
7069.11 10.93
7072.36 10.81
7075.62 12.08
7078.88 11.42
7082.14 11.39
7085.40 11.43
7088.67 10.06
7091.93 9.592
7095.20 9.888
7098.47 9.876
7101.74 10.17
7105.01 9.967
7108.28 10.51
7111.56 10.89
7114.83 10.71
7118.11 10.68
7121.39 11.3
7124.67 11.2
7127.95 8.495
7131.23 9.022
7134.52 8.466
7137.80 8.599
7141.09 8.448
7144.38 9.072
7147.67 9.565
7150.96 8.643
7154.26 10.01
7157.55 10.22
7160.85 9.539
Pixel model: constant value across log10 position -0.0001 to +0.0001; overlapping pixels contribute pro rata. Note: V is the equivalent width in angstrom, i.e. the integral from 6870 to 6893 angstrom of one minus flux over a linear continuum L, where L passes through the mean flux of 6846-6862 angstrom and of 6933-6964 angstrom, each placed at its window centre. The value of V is 1.0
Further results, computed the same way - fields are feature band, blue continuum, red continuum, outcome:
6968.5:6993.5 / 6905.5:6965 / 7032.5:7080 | -0.6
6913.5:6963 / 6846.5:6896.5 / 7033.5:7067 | -1.8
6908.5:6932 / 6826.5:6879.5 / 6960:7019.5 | 0.9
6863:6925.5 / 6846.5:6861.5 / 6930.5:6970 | 3.3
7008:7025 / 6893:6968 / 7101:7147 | -3.1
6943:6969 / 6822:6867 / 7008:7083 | -1.5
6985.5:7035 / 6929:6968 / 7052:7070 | -2.6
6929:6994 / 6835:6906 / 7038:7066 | -3.6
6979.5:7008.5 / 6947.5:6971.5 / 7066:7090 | -0.5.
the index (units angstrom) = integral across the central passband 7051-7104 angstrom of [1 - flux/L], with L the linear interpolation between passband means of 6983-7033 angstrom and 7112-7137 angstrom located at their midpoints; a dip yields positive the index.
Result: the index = -1.5 angstrom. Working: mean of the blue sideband 11.4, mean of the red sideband 9.98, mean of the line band 10.9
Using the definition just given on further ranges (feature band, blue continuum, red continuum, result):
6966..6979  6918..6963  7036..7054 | -0.01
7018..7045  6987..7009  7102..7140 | -2.94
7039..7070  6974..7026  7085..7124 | -2.82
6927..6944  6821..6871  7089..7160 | -2.88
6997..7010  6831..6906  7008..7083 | -0.39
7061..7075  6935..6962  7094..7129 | -0.50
